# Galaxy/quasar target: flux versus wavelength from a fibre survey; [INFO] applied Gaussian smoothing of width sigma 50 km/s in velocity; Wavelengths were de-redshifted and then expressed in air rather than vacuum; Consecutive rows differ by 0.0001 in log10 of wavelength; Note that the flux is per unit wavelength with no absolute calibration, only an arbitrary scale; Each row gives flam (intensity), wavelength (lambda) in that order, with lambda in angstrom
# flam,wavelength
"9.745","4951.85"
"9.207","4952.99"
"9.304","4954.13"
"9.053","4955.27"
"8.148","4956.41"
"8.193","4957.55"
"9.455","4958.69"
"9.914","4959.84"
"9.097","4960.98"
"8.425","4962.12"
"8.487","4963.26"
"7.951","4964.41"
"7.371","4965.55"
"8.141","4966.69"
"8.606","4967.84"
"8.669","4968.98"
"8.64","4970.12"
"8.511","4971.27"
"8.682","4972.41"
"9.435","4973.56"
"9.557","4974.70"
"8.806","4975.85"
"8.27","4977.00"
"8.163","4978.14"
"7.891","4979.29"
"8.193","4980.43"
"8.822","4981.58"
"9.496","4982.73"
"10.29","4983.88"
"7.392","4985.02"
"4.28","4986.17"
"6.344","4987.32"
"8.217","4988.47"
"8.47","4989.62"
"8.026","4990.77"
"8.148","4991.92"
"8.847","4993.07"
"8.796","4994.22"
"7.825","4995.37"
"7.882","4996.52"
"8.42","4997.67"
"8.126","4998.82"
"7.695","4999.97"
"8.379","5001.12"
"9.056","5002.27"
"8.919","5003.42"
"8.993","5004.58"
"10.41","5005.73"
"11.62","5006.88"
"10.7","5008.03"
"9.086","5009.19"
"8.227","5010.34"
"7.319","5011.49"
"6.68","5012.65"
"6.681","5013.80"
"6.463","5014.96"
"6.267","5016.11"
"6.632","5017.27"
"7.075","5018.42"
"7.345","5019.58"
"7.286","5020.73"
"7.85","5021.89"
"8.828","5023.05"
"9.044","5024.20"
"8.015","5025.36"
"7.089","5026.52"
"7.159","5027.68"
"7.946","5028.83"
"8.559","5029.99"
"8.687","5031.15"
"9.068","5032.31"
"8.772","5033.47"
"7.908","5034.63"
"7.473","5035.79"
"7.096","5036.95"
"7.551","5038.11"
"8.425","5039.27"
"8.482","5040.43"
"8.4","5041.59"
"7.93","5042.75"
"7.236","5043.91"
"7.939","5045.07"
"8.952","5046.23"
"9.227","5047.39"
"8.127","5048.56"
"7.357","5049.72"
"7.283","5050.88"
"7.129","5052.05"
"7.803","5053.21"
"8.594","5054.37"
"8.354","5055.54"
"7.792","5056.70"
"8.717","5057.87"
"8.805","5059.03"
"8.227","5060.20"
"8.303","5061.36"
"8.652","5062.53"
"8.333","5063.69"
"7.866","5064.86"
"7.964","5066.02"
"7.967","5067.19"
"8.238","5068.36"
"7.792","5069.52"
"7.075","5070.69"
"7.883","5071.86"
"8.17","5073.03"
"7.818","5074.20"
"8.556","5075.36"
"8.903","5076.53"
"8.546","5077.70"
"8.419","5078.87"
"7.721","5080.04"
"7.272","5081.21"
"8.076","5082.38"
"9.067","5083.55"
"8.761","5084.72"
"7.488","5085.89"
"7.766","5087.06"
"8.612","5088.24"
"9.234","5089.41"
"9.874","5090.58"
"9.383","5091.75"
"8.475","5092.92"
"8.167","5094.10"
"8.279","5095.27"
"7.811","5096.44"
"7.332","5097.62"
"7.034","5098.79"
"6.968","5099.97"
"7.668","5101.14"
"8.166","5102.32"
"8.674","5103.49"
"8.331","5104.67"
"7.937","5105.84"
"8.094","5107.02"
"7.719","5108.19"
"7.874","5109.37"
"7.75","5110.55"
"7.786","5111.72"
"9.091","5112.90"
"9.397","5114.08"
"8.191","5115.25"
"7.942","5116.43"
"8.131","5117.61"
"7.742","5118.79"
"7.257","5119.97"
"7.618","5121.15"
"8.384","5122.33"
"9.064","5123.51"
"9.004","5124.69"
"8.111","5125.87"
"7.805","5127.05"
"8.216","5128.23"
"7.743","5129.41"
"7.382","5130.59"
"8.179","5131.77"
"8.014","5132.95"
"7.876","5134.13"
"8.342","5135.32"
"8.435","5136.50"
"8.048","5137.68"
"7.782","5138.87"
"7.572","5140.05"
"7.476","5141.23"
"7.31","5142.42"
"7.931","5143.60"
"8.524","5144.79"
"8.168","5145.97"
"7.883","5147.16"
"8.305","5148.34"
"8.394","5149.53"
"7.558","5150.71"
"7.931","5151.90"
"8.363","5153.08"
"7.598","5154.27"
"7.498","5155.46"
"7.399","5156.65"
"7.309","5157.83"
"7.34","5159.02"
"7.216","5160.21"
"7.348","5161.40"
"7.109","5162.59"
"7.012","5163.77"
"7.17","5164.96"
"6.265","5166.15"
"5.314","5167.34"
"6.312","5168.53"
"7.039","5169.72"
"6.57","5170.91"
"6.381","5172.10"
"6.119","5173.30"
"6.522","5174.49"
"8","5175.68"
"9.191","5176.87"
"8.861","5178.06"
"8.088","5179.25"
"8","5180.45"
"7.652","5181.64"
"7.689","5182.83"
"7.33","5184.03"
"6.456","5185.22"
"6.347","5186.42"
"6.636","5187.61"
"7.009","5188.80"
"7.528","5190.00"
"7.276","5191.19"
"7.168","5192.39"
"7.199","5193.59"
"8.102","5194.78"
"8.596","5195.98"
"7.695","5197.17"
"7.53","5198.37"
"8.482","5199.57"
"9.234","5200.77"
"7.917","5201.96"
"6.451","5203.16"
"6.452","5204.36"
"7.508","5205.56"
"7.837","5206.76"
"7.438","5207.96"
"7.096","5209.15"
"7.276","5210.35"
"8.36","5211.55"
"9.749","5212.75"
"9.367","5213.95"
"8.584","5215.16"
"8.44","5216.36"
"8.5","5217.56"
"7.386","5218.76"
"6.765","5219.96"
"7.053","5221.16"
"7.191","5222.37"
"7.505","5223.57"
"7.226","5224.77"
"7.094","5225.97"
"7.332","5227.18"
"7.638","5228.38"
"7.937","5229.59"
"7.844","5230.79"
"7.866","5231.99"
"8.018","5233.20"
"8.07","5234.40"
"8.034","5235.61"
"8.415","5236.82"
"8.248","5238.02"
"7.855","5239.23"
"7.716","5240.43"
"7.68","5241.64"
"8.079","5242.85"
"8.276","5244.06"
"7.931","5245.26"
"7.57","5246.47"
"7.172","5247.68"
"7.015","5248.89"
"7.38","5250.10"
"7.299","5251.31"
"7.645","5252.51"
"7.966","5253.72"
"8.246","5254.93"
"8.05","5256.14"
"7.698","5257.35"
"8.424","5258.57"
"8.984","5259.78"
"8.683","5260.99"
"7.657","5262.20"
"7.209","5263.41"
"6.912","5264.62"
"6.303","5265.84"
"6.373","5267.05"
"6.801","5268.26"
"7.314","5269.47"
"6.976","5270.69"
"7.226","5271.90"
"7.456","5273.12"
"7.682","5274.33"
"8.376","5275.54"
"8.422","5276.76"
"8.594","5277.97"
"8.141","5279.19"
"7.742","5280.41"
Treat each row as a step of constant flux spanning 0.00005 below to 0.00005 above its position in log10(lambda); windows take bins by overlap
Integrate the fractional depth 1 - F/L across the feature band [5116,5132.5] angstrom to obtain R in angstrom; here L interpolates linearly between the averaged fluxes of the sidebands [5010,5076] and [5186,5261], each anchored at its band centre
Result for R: -0.4 angstrom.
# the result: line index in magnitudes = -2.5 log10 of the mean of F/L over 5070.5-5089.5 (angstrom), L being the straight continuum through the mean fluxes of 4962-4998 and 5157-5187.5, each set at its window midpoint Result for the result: -0.07 mag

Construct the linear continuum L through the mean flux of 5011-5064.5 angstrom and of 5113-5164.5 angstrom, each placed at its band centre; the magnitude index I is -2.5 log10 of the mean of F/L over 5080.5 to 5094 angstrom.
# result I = -0.08 mag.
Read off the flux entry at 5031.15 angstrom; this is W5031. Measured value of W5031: 8.687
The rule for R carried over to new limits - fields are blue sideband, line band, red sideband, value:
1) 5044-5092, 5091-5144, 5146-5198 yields -1.5 angstrom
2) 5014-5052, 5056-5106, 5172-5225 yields -2.6 angstrom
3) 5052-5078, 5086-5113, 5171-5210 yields -0.6 angstrom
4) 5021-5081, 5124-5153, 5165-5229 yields -1.0 angstrom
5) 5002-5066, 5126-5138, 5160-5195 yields -0.9 angstrom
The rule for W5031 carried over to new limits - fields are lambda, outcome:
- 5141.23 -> 7.476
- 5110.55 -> 7.75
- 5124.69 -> 9.004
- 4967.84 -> 8.606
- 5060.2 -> 8.227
